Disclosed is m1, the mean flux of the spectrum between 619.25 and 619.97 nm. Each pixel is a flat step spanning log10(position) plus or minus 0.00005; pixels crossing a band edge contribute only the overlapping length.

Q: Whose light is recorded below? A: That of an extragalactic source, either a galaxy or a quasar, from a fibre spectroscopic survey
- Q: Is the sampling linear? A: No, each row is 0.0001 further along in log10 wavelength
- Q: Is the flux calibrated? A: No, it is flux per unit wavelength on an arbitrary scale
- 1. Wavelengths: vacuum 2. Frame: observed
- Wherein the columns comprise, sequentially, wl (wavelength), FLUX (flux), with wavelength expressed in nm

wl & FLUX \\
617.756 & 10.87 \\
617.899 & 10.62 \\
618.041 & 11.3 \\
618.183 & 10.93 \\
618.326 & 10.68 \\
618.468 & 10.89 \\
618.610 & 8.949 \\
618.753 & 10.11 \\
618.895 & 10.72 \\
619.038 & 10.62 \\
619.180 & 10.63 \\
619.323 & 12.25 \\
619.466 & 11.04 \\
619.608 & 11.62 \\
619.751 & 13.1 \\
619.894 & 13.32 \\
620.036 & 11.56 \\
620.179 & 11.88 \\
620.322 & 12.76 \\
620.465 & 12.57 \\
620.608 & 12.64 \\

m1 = 12.3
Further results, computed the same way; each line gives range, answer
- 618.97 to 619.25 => 10.6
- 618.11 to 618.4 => 10.8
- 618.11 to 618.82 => 10.3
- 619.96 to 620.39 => 12.1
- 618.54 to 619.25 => 10.2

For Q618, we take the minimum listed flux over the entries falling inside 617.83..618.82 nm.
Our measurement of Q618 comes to 8.949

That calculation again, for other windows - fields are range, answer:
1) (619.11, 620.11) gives 10.63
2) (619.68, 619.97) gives 13.1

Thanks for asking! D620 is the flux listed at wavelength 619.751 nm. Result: 13.1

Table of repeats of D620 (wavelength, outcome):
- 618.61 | 8.949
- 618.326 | 10.68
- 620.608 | 12.64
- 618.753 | 10.11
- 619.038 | 10.62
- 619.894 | 13.32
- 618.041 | 11.3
